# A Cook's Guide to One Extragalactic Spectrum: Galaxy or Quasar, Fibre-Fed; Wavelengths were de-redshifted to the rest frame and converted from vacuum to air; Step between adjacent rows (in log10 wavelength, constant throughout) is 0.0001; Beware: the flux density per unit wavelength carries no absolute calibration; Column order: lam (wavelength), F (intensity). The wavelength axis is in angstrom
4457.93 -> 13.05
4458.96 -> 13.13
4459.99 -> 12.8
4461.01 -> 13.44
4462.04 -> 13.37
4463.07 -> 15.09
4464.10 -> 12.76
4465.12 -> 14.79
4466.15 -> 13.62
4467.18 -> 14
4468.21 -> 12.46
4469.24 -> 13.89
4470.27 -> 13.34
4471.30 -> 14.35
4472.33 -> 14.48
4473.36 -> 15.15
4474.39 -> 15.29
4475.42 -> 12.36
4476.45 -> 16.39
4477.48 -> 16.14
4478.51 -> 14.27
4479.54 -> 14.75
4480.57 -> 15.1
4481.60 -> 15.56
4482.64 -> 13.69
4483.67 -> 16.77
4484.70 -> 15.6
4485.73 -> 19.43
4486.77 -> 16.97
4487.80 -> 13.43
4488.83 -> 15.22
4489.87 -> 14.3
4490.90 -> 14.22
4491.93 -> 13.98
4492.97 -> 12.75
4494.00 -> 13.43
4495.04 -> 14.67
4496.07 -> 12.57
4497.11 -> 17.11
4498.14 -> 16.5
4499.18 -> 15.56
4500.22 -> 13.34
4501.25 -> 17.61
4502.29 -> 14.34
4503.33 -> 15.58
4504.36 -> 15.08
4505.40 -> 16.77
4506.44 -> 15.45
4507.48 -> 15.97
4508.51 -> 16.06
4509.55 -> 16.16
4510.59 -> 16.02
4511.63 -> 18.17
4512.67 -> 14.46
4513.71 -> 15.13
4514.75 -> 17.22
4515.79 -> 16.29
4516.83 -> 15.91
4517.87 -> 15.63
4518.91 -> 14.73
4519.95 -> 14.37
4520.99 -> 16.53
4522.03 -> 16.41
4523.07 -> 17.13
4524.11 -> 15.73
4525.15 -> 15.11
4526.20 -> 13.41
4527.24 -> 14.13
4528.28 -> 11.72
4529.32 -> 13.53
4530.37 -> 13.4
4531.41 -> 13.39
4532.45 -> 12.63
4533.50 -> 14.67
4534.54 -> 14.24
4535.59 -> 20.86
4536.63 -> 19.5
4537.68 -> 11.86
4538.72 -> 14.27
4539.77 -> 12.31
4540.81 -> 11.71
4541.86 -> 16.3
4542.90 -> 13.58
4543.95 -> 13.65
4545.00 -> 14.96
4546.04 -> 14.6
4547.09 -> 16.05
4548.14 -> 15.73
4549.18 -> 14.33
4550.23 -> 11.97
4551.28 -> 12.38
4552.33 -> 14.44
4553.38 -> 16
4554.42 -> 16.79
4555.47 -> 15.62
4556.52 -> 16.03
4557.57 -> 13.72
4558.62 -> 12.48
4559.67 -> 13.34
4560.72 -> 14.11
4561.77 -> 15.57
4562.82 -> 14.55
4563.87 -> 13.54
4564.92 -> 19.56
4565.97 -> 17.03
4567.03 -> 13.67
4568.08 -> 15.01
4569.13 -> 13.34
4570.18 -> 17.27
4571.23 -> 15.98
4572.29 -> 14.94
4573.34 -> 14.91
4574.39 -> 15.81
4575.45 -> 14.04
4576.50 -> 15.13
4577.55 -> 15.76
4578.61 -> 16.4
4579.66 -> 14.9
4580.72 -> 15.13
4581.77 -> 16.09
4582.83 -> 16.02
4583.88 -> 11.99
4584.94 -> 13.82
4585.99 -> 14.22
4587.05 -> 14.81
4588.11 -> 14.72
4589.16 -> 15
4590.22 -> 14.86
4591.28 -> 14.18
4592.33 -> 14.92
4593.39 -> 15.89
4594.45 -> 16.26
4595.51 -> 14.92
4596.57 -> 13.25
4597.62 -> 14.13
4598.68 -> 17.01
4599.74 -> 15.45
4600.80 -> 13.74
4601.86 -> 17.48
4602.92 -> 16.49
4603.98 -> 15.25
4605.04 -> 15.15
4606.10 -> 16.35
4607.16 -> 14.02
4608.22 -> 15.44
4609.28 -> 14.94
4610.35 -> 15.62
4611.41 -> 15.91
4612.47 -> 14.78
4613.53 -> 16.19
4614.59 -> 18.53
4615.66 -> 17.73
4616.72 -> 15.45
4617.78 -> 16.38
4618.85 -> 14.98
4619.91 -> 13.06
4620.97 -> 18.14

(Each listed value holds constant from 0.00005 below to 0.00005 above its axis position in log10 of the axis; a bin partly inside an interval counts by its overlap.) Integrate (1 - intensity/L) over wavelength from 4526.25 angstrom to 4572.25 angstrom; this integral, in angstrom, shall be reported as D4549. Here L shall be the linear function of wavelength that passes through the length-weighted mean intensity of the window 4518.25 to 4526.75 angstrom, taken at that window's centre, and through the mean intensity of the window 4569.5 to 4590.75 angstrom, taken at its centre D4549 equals 1.9 angstrom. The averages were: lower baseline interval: 15.4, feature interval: 14.6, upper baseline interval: 15.1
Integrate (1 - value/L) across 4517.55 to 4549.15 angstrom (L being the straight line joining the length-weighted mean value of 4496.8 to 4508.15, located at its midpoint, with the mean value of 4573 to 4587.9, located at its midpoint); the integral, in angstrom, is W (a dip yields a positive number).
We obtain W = 1.4 angstrom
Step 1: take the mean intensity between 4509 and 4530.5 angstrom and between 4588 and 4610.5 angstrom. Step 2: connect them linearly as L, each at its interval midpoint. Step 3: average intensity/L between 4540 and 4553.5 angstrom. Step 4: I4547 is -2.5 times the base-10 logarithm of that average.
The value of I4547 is 0.08 mag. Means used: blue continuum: 15.3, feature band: 14.2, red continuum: 15.2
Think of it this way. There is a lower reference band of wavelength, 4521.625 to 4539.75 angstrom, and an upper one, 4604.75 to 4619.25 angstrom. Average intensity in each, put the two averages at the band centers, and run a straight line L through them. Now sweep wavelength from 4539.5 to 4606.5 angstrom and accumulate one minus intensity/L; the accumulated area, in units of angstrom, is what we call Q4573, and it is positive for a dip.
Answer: 1.7 angstrom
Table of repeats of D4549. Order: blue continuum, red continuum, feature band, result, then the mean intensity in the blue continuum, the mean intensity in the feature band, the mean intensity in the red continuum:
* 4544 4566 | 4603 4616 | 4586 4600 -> 0.47 angstrom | 14.8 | 15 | 15.8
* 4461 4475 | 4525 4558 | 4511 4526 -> -1.62 angstrom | 14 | 15.9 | 14.5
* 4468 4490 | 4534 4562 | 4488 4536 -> -0.96 angstrom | 15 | 15.1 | 14.7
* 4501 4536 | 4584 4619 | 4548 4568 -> 0.77 angstrom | 15.4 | 14.8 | 15.4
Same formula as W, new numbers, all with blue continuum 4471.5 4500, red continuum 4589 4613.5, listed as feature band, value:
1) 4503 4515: -0.7 angstrom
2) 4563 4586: 0.0 angstrom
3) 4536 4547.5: 0.5 angstrom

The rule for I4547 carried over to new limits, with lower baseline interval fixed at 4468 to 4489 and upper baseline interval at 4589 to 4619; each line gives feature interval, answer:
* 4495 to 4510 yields -0.030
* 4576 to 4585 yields 0.025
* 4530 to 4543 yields 0.050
